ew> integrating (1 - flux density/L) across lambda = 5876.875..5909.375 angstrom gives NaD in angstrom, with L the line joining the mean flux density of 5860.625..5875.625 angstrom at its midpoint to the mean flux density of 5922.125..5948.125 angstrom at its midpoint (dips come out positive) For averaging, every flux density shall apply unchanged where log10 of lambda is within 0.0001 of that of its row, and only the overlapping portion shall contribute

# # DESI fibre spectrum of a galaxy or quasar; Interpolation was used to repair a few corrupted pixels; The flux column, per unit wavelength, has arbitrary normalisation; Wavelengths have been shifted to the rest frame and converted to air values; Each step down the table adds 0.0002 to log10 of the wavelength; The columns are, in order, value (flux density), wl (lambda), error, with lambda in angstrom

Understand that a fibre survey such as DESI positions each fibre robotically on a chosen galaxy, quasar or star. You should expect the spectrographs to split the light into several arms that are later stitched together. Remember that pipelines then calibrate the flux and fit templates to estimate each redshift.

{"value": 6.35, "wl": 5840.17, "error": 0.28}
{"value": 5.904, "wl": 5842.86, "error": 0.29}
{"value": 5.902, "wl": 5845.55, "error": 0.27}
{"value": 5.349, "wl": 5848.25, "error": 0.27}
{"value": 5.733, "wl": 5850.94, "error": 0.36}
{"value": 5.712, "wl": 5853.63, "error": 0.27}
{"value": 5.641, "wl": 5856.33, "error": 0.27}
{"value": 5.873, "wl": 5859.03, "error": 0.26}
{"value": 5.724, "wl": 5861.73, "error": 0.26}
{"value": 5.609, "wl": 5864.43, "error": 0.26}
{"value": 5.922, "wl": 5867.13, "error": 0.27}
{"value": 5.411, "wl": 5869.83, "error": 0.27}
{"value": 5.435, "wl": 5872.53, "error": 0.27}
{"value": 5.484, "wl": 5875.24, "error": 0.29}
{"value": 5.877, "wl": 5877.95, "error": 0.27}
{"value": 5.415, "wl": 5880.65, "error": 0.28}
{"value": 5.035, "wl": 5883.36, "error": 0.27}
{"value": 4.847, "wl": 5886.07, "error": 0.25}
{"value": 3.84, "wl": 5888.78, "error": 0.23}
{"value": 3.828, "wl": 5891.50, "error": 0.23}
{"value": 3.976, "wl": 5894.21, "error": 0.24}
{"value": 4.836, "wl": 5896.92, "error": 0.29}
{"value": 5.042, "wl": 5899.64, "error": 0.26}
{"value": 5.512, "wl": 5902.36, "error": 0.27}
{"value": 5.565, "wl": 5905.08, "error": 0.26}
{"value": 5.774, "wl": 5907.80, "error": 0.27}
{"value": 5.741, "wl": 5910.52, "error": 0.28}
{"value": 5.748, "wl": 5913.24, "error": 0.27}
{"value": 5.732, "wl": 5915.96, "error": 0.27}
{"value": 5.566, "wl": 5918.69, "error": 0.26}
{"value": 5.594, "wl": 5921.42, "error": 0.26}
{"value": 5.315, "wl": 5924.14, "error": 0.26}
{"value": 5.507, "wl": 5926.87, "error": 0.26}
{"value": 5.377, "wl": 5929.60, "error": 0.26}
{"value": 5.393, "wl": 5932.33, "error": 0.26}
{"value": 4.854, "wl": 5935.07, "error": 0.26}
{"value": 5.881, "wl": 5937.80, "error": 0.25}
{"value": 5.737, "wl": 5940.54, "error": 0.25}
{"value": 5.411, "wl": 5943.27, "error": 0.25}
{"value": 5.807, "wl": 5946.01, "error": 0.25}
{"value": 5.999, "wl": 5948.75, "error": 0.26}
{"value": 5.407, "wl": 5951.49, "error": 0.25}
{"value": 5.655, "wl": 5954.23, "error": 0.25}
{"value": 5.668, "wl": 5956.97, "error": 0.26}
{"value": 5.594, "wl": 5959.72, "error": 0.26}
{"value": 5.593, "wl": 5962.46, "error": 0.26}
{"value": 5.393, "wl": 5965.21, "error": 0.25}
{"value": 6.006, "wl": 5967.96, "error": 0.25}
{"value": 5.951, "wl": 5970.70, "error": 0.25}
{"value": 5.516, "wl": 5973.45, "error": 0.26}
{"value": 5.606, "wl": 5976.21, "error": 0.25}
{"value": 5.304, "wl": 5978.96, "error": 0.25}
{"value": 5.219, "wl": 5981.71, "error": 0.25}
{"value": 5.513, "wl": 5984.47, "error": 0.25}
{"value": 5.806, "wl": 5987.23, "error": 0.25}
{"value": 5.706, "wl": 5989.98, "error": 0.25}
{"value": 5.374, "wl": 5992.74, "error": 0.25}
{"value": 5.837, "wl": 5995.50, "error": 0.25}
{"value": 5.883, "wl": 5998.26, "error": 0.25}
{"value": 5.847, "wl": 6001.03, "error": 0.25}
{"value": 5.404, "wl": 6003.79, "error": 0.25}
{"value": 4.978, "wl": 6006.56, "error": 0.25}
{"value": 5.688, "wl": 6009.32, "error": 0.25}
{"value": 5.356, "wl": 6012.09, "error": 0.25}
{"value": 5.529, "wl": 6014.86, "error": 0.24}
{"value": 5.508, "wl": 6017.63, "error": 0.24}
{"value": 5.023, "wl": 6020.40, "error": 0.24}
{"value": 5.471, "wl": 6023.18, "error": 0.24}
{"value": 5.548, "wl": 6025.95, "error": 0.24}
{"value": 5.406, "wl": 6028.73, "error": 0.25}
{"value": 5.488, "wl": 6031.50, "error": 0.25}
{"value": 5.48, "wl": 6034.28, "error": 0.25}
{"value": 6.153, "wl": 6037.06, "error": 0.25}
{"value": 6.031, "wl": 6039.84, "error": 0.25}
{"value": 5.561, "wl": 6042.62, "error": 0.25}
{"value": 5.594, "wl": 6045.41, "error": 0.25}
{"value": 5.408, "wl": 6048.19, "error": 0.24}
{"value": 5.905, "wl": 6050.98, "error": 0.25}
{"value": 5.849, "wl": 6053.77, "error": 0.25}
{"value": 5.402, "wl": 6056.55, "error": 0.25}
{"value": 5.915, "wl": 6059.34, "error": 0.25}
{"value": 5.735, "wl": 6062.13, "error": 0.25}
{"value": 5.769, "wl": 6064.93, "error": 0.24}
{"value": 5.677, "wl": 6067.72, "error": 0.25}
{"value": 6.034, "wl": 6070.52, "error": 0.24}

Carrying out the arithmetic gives 3.5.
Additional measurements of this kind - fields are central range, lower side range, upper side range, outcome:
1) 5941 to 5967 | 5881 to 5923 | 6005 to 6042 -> -1.66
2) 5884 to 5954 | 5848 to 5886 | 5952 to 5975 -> 4.04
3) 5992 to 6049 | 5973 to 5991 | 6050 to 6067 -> 0.86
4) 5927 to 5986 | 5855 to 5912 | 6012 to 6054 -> -1.64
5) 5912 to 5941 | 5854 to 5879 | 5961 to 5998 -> 0.64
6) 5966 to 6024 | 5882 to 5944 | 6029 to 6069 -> -0.39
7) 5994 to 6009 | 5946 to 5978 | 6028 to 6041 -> 0.28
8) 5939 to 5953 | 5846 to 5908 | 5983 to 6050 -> -0.65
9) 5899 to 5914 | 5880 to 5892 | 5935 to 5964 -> -1.97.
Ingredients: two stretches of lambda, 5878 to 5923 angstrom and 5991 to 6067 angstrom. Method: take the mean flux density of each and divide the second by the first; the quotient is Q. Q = 1.09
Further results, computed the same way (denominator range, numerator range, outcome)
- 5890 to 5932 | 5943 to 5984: 1.06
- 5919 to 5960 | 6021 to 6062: 1.02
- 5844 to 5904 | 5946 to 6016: 1.06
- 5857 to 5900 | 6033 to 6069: 1.11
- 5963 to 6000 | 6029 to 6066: 1.01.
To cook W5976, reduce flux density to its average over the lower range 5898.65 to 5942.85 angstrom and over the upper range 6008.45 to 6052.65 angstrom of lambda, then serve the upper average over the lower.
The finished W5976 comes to 1.0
